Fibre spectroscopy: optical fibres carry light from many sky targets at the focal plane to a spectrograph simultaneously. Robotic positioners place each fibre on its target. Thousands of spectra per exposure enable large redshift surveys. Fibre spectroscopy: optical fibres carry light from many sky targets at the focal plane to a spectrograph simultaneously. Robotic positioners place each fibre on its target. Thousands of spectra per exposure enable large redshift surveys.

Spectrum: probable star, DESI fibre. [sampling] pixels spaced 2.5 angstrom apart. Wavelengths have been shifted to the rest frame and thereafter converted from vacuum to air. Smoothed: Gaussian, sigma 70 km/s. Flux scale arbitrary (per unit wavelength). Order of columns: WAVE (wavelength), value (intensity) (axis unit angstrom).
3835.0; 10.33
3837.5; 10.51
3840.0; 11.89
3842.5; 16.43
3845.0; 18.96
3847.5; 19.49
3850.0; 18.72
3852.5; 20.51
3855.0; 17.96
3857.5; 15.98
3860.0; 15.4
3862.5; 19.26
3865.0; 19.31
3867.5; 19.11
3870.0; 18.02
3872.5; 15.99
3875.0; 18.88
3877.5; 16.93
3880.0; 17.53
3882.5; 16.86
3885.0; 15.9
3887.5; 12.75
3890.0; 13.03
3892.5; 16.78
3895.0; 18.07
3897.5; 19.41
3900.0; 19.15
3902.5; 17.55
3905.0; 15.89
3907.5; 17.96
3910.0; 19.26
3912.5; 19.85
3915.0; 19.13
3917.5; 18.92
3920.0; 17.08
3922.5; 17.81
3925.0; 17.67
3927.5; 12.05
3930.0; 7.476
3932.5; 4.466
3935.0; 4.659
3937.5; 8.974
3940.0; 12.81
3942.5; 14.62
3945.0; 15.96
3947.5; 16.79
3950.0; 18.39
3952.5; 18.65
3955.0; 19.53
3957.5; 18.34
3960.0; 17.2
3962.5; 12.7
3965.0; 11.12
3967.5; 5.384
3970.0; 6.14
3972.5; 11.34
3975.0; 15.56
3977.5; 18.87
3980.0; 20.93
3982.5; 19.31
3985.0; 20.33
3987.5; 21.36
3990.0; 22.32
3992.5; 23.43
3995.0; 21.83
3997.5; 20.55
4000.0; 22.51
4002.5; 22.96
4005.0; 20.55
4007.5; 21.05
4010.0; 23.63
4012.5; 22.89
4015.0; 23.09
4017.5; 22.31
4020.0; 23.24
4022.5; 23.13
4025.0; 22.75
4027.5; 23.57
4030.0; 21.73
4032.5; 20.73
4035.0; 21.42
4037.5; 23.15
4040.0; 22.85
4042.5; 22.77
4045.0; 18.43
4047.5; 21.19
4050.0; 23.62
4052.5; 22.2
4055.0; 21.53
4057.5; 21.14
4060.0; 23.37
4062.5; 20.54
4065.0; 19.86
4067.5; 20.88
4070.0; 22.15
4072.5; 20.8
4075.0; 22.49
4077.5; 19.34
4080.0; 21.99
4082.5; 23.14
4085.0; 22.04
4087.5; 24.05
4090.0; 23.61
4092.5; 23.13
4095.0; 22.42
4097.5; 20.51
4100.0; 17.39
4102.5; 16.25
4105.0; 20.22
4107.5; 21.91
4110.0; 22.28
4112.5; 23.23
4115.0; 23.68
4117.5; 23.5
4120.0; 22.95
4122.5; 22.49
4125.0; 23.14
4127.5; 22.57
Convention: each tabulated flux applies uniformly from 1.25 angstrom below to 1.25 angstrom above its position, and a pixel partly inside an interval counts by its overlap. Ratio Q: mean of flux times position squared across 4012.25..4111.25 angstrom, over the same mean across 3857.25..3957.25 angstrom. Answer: 1.46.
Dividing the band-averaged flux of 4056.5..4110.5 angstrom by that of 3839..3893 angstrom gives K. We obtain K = 1.25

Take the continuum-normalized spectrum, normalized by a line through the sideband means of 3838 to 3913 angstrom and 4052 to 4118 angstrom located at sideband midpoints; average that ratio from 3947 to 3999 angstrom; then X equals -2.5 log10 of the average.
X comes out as 0.13 mag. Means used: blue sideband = 17.3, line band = 17.2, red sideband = 21.6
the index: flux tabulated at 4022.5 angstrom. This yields 23.13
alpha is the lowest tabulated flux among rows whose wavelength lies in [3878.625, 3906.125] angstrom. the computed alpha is 12.75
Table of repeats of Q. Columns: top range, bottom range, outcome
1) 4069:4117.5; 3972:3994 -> 1.17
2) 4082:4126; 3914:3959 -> 1.63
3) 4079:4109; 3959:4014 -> 1.23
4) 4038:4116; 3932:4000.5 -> 1.43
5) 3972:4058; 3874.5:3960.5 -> 1.42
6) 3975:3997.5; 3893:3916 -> 1.17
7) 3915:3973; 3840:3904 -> 0.81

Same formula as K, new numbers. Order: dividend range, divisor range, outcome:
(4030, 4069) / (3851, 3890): 1.25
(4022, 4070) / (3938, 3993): 1.35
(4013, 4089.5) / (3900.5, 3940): 1.51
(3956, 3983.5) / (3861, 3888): 0.82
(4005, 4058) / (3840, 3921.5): 1.26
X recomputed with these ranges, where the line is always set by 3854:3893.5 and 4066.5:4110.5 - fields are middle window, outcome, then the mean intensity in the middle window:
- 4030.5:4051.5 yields -0.073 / 21.8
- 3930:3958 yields 0.334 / 13.5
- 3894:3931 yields 0.027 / 17.2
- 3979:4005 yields -0.116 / 21.5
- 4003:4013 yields -0.123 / 22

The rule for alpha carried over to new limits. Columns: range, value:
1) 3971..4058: 11.34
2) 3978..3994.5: 19.31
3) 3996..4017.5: 20.55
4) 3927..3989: 4.466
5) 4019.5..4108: 16.25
